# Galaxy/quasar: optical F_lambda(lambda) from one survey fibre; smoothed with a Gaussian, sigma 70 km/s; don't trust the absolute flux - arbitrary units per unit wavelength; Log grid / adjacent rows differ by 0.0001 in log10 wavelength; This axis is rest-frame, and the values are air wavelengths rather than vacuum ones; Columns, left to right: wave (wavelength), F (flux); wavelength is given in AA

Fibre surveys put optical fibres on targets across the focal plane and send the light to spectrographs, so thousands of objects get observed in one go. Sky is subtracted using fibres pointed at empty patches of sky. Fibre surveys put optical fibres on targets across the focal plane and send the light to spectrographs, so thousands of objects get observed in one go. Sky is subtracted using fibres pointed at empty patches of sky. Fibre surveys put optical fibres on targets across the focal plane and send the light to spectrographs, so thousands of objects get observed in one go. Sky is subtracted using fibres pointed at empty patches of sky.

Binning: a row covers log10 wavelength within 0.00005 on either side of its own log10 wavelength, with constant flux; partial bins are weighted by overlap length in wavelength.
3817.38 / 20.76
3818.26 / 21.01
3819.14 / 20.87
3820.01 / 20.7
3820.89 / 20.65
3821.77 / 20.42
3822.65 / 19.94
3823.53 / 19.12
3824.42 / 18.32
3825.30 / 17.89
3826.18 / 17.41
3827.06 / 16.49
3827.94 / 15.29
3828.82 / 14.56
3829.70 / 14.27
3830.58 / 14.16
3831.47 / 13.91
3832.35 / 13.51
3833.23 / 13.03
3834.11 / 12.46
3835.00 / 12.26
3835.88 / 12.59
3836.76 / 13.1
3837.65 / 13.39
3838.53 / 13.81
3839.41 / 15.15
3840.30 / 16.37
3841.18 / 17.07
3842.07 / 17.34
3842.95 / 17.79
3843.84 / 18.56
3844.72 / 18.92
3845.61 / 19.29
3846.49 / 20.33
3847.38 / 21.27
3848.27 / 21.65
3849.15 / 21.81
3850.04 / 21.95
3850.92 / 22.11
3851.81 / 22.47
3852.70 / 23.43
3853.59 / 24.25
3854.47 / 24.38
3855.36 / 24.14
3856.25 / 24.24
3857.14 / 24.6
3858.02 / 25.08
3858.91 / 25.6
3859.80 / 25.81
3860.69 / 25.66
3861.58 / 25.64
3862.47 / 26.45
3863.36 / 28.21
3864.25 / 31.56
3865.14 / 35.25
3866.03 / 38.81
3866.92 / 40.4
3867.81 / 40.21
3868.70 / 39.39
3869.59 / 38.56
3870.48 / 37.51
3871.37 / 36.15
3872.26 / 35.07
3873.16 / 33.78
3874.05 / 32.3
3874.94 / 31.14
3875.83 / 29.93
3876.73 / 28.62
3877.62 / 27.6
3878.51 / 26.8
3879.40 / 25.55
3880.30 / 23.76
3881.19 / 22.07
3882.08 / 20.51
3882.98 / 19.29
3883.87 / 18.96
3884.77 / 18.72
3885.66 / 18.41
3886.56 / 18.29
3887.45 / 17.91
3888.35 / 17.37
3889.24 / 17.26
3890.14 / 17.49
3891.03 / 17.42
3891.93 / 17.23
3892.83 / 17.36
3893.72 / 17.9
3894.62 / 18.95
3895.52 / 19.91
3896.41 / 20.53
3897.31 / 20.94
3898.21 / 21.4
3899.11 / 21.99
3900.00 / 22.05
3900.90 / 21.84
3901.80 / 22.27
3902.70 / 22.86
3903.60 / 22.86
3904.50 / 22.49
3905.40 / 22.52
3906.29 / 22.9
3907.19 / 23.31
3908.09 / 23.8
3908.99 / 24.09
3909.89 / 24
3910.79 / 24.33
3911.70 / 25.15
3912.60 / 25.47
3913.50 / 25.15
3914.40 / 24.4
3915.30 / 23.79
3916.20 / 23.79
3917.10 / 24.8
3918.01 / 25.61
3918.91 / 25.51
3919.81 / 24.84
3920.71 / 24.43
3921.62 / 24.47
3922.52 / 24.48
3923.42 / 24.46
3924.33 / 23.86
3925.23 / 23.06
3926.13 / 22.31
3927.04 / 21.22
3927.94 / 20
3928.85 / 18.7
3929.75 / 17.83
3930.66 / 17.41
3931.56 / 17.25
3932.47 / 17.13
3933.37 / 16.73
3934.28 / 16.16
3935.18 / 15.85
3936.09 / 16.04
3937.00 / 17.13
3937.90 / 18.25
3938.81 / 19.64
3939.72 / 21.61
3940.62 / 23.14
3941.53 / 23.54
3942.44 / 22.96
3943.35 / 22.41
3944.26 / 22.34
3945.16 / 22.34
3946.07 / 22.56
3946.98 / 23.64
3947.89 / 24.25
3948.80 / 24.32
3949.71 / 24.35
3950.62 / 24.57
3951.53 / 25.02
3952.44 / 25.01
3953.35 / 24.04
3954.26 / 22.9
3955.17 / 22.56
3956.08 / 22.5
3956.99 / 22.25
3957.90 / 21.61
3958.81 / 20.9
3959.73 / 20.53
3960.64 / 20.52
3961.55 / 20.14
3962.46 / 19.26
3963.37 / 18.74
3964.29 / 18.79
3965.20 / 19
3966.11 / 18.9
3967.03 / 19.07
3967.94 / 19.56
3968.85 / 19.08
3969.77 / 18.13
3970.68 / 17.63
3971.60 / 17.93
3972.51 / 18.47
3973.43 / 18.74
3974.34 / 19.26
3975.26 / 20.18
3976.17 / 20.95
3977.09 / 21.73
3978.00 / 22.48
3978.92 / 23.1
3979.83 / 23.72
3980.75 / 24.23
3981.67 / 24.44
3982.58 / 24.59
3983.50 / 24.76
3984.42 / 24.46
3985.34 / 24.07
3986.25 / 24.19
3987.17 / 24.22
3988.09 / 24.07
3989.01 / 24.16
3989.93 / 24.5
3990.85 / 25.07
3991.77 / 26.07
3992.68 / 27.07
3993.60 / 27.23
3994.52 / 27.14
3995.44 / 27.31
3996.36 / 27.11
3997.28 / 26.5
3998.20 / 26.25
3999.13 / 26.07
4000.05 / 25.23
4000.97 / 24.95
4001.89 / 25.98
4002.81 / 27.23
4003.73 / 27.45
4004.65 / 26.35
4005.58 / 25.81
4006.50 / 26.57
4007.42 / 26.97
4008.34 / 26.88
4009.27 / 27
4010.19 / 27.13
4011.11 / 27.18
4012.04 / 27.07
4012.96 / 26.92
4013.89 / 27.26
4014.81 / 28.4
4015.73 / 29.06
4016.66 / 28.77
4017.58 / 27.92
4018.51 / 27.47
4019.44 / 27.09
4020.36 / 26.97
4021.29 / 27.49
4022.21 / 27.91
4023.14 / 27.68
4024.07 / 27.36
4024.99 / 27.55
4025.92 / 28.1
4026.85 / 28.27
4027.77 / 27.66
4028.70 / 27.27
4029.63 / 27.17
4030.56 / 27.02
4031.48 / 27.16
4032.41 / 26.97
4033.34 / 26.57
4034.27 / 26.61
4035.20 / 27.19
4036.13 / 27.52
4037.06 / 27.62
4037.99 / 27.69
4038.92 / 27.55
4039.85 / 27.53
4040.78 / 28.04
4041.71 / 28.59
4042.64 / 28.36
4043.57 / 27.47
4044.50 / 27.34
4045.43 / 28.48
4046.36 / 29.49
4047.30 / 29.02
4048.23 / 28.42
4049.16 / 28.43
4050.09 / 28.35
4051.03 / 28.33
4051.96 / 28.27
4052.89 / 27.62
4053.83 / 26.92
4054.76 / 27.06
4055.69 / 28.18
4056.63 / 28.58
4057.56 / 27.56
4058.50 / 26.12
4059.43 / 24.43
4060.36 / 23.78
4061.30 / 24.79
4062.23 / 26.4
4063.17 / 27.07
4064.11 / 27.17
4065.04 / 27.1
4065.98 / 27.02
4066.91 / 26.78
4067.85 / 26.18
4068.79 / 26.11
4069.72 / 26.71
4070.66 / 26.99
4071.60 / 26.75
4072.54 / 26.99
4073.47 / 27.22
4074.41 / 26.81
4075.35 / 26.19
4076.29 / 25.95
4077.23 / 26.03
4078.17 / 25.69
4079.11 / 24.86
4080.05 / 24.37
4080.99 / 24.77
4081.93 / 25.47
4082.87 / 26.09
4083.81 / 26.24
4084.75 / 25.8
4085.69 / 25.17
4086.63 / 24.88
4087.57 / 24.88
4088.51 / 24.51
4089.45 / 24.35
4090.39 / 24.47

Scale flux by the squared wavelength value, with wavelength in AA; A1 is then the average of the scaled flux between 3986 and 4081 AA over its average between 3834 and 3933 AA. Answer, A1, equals 1.3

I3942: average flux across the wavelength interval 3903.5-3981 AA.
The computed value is 21.7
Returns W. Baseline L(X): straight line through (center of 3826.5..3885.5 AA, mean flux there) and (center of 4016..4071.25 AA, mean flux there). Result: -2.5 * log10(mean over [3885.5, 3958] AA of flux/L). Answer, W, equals 0.147 mag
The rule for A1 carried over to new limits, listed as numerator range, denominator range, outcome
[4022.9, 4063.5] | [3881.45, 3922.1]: 1.36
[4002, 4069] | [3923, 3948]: 1.41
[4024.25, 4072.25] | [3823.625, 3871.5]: 1.36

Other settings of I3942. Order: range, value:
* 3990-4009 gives 26.4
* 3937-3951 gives 22.5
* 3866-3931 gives 24.2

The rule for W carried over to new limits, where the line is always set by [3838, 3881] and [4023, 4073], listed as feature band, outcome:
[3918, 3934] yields 0.24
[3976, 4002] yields 0.09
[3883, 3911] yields 0.28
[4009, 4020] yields -0.02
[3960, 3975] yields 0.38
